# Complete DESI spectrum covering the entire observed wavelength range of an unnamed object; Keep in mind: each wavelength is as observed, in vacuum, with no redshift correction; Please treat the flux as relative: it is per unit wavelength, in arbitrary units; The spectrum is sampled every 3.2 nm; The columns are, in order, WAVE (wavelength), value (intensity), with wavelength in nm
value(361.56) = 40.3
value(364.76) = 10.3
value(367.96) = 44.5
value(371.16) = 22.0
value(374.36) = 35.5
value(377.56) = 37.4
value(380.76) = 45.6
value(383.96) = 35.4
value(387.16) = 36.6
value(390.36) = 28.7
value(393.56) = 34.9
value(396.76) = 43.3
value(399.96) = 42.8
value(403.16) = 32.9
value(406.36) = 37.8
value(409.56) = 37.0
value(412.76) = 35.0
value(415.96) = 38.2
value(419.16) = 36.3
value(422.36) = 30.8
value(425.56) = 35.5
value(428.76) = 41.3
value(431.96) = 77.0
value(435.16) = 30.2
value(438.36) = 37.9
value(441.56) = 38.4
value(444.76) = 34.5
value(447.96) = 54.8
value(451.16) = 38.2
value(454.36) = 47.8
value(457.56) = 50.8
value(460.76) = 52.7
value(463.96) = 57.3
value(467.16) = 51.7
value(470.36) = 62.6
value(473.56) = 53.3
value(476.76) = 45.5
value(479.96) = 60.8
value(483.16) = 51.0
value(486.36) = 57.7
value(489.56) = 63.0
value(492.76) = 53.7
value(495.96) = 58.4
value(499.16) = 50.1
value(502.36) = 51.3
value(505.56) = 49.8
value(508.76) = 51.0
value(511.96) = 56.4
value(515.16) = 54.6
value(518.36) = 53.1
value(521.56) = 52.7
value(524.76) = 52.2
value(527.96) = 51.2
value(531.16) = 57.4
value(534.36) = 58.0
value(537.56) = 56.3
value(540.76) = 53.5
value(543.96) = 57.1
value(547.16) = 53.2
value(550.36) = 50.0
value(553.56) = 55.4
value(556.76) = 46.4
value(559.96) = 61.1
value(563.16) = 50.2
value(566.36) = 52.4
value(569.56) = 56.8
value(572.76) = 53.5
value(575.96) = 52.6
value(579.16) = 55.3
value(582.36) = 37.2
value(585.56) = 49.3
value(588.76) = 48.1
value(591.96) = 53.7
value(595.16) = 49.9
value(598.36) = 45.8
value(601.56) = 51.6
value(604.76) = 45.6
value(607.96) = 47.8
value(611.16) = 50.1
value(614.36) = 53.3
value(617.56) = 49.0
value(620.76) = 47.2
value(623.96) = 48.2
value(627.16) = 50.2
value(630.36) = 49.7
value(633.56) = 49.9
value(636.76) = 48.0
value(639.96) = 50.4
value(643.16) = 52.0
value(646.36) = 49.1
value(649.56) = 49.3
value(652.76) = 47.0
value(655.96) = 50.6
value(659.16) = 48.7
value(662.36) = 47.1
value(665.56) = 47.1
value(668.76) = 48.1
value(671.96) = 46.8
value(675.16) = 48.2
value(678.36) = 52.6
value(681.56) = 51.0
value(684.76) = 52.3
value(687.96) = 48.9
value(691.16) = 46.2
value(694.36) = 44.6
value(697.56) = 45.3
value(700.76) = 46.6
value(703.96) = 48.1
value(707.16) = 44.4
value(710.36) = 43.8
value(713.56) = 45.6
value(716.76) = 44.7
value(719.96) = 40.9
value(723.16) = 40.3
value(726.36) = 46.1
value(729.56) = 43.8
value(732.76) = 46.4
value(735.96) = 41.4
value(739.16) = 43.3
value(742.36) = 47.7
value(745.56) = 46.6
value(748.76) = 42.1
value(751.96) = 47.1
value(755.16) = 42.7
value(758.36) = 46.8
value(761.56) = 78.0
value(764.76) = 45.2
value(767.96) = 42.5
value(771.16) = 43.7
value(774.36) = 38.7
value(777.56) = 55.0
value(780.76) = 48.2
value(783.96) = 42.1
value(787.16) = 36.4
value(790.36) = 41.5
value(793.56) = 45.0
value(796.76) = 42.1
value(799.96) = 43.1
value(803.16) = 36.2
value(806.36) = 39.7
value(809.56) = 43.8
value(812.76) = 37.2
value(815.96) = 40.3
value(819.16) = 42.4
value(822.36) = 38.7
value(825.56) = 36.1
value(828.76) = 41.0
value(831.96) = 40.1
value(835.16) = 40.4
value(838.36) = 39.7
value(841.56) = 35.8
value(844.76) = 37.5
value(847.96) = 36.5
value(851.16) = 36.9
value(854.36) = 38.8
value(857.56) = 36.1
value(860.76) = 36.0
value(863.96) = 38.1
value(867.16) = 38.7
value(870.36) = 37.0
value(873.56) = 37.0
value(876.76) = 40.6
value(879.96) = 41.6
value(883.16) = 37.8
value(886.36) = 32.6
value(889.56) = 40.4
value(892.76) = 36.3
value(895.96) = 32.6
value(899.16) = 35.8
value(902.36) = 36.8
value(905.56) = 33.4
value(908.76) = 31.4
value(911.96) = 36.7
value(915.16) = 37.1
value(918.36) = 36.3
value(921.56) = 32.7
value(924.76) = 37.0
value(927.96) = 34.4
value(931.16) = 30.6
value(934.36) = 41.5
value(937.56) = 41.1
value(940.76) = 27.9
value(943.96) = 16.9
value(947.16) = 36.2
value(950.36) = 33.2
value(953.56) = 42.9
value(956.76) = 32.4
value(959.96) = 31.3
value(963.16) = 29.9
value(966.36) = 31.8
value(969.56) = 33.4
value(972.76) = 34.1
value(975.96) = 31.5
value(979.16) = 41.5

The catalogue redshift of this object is 0.159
